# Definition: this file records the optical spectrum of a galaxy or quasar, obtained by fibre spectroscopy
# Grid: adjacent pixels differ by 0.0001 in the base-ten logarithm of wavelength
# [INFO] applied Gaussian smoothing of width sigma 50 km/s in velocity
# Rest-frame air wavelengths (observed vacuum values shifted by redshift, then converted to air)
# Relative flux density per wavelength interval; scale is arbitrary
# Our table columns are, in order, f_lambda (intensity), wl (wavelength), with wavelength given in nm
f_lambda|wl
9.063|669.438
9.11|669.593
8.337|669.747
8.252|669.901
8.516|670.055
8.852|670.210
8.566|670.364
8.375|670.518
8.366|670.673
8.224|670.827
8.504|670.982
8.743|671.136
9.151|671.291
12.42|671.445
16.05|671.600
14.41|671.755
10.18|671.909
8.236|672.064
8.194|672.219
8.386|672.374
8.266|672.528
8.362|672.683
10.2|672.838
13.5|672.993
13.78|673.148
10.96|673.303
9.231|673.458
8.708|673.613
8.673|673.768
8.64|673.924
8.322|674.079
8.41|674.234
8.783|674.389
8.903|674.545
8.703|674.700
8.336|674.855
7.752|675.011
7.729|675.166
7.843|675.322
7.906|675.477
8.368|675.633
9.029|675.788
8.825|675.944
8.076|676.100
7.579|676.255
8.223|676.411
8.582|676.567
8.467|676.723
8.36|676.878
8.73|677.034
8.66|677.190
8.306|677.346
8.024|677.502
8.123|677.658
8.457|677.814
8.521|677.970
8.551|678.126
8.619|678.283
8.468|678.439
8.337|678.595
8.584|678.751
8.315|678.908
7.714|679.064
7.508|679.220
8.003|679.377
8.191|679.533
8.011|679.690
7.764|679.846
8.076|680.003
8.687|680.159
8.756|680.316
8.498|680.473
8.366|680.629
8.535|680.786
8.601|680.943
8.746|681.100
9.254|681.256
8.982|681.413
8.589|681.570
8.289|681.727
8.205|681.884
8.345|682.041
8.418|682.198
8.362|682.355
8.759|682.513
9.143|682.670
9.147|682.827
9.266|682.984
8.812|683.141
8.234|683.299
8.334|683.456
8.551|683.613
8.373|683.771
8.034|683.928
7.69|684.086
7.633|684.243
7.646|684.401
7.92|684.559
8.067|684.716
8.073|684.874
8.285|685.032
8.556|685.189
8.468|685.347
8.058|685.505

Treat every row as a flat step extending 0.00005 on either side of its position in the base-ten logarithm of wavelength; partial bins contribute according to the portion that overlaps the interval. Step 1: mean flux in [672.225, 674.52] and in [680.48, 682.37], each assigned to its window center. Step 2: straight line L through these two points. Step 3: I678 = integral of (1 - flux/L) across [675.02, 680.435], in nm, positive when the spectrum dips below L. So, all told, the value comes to 0.44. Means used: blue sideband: 9.53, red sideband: 8.57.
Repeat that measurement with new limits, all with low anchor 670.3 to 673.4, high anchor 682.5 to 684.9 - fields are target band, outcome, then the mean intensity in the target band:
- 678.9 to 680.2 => 0.14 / 8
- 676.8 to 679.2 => 0.22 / 8.37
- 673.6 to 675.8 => 0.30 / 8.38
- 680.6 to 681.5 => 0.00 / 8.77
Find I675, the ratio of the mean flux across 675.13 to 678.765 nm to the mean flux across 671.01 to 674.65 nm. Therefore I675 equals 0.8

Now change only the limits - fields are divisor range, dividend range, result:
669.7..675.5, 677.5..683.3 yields 0.90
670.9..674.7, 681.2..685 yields 0.85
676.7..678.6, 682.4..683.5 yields 1.04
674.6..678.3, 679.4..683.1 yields 1.03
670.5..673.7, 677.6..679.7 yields 0.81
